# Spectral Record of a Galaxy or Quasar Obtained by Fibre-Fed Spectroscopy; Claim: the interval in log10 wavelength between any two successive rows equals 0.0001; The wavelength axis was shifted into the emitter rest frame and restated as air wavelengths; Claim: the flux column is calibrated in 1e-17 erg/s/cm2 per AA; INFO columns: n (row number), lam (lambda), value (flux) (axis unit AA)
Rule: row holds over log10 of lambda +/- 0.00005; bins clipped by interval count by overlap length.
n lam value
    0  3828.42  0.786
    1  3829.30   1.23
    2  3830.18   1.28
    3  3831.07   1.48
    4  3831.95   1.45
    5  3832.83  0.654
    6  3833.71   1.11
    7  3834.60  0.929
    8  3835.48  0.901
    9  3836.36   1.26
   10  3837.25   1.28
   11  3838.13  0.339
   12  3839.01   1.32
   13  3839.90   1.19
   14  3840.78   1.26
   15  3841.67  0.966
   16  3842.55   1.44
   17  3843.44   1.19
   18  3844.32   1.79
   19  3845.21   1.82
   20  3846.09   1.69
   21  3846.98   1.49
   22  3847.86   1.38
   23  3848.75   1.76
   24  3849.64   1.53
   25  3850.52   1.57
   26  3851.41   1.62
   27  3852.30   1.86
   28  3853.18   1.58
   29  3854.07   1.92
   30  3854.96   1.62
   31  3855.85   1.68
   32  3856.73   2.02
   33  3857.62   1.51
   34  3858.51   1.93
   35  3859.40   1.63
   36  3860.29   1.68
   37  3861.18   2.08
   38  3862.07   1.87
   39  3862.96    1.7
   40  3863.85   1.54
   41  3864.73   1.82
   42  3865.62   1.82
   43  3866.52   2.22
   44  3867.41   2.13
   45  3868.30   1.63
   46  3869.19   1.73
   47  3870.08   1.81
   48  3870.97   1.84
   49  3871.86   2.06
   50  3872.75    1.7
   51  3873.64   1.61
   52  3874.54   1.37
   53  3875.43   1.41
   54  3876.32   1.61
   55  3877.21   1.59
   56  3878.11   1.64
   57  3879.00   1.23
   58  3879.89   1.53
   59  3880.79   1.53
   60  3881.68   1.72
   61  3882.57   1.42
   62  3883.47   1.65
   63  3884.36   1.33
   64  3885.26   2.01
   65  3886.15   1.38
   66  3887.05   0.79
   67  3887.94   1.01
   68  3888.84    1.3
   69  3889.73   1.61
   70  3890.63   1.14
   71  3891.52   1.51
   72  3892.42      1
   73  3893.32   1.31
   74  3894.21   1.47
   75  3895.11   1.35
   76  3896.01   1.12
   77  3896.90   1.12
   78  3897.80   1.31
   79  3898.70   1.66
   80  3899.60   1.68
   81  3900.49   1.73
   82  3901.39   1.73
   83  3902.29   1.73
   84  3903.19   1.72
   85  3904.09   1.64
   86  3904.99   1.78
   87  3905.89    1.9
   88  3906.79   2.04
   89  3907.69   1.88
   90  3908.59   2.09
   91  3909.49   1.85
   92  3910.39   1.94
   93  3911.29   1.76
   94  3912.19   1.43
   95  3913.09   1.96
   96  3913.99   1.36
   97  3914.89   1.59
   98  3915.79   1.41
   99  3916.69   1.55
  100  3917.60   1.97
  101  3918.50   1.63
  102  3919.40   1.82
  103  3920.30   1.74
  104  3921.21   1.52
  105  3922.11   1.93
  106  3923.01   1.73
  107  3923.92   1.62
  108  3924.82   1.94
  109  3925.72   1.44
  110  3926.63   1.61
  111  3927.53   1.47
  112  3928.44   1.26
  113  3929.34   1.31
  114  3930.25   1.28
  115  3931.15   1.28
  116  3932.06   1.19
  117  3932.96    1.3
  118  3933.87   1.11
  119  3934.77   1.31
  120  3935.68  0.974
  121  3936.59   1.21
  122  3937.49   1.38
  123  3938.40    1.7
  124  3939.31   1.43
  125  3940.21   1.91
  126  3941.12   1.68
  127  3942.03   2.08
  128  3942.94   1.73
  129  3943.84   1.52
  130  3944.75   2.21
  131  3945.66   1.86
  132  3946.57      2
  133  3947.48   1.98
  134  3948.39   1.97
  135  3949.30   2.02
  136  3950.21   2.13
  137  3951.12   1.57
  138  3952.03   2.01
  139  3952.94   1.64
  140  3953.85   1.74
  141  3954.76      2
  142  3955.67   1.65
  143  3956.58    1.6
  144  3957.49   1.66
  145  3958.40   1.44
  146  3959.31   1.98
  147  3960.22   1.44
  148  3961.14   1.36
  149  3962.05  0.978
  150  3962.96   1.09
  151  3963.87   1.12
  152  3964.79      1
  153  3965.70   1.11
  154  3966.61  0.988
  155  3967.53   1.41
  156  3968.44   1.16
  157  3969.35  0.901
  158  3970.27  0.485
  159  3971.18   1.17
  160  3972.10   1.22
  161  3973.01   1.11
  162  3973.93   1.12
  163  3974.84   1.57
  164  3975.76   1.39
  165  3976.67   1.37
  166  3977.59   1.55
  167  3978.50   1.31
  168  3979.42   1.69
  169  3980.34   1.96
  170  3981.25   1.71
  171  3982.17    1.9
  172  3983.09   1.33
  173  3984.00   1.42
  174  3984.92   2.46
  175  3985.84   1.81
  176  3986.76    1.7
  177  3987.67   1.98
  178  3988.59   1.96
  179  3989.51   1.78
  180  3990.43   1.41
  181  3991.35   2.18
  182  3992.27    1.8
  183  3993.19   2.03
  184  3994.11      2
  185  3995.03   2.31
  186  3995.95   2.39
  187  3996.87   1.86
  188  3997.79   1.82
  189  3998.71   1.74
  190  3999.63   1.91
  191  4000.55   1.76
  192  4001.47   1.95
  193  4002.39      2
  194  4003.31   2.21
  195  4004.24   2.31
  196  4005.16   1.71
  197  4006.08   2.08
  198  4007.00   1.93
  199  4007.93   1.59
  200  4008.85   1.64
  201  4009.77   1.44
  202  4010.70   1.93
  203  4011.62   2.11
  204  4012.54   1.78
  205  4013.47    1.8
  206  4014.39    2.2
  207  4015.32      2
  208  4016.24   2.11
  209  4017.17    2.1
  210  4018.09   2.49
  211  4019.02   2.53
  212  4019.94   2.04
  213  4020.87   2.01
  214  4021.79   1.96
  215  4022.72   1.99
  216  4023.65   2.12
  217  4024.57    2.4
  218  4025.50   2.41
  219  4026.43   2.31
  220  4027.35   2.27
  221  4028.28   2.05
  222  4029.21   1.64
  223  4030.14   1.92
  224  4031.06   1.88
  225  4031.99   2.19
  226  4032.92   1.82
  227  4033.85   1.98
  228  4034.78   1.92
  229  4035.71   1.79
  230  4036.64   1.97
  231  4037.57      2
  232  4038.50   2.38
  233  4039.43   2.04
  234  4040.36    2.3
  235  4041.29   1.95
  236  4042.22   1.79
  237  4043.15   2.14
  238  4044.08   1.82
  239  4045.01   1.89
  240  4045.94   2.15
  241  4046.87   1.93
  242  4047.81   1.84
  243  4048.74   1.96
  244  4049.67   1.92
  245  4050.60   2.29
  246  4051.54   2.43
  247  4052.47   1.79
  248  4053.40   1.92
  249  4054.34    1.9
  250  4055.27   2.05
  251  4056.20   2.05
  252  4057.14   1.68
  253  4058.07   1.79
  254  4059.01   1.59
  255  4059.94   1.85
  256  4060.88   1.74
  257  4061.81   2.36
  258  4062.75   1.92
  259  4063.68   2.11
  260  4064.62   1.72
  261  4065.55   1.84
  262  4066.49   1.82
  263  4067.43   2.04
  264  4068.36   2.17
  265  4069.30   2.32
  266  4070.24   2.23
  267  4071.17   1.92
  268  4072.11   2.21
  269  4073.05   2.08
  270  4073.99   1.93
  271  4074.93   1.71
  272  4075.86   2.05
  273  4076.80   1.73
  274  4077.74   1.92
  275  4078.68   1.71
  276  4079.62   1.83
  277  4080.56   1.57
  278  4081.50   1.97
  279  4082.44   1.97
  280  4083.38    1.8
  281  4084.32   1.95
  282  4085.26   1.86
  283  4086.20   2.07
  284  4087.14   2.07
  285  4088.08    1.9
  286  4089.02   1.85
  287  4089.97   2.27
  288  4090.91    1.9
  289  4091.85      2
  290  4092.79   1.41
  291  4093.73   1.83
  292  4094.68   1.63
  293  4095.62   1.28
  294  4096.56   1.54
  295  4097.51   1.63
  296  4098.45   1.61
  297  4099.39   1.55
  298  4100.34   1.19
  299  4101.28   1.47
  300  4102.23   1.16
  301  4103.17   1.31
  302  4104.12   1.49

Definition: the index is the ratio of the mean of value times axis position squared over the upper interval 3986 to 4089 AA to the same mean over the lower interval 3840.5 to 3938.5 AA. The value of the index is 1.3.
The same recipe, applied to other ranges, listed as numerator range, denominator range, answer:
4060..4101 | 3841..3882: 1.25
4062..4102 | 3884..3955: 1.25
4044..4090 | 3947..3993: 1.32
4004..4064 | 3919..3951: 1.30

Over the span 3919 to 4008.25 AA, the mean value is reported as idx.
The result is 1.63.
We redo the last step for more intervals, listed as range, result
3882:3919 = 1.56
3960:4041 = 1.79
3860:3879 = 1.74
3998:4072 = 2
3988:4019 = 1.96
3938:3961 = 1.79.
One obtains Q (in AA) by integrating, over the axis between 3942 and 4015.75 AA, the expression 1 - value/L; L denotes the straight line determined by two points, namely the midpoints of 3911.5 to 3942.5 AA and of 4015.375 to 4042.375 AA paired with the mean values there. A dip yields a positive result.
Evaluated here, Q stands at 4.9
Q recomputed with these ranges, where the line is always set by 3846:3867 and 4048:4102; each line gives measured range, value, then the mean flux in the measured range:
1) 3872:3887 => 1.8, 1.54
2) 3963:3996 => 5.0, 1.53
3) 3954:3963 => 1.3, 1.55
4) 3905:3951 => 3.0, 1.66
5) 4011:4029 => -2.9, 2.13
